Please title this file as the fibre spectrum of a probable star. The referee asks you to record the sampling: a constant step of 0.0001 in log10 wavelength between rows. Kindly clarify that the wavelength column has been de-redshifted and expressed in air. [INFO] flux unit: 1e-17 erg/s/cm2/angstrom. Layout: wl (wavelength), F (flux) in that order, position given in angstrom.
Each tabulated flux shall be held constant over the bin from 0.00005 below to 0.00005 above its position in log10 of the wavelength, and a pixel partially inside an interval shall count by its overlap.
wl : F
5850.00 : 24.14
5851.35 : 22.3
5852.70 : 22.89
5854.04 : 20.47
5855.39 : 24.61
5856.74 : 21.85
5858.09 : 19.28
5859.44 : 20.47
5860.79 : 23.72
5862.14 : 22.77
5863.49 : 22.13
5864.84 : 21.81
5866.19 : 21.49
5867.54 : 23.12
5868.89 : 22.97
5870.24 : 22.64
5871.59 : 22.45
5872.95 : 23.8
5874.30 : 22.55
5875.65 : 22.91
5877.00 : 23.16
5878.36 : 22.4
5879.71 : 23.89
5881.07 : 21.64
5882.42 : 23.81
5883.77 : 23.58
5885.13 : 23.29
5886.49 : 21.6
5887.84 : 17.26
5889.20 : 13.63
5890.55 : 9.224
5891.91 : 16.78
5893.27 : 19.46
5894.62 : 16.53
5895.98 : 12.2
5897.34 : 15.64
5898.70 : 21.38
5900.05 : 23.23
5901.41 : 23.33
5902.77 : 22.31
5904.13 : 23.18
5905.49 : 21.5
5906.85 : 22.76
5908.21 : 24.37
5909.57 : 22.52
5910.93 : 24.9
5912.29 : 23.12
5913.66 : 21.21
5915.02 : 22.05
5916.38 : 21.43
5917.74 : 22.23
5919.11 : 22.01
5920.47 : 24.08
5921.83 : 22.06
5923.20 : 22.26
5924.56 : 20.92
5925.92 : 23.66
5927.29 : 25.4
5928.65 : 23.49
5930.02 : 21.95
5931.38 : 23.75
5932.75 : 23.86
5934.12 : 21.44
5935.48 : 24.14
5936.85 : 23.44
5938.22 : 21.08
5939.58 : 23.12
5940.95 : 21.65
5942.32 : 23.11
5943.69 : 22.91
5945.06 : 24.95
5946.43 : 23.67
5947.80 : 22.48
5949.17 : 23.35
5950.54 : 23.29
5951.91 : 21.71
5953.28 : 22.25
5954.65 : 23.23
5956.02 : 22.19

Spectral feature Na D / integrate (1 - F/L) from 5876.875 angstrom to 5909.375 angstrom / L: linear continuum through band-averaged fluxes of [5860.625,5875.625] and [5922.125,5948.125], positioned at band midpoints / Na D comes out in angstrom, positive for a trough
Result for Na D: 3.6 angstrom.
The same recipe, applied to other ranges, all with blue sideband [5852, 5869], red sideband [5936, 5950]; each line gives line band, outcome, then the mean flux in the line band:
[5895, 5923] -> 1.10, 21.7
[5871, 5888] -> -0.27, 22.6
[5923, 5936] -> -0.15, 23.1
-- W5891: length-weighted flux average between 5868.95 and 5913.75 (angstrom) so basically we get 21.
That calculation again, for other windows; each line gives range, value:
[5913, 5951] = 22.8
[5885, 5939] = 21.2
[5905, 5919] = 22.6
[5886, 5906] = 18.4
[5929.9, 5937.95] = 23.1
